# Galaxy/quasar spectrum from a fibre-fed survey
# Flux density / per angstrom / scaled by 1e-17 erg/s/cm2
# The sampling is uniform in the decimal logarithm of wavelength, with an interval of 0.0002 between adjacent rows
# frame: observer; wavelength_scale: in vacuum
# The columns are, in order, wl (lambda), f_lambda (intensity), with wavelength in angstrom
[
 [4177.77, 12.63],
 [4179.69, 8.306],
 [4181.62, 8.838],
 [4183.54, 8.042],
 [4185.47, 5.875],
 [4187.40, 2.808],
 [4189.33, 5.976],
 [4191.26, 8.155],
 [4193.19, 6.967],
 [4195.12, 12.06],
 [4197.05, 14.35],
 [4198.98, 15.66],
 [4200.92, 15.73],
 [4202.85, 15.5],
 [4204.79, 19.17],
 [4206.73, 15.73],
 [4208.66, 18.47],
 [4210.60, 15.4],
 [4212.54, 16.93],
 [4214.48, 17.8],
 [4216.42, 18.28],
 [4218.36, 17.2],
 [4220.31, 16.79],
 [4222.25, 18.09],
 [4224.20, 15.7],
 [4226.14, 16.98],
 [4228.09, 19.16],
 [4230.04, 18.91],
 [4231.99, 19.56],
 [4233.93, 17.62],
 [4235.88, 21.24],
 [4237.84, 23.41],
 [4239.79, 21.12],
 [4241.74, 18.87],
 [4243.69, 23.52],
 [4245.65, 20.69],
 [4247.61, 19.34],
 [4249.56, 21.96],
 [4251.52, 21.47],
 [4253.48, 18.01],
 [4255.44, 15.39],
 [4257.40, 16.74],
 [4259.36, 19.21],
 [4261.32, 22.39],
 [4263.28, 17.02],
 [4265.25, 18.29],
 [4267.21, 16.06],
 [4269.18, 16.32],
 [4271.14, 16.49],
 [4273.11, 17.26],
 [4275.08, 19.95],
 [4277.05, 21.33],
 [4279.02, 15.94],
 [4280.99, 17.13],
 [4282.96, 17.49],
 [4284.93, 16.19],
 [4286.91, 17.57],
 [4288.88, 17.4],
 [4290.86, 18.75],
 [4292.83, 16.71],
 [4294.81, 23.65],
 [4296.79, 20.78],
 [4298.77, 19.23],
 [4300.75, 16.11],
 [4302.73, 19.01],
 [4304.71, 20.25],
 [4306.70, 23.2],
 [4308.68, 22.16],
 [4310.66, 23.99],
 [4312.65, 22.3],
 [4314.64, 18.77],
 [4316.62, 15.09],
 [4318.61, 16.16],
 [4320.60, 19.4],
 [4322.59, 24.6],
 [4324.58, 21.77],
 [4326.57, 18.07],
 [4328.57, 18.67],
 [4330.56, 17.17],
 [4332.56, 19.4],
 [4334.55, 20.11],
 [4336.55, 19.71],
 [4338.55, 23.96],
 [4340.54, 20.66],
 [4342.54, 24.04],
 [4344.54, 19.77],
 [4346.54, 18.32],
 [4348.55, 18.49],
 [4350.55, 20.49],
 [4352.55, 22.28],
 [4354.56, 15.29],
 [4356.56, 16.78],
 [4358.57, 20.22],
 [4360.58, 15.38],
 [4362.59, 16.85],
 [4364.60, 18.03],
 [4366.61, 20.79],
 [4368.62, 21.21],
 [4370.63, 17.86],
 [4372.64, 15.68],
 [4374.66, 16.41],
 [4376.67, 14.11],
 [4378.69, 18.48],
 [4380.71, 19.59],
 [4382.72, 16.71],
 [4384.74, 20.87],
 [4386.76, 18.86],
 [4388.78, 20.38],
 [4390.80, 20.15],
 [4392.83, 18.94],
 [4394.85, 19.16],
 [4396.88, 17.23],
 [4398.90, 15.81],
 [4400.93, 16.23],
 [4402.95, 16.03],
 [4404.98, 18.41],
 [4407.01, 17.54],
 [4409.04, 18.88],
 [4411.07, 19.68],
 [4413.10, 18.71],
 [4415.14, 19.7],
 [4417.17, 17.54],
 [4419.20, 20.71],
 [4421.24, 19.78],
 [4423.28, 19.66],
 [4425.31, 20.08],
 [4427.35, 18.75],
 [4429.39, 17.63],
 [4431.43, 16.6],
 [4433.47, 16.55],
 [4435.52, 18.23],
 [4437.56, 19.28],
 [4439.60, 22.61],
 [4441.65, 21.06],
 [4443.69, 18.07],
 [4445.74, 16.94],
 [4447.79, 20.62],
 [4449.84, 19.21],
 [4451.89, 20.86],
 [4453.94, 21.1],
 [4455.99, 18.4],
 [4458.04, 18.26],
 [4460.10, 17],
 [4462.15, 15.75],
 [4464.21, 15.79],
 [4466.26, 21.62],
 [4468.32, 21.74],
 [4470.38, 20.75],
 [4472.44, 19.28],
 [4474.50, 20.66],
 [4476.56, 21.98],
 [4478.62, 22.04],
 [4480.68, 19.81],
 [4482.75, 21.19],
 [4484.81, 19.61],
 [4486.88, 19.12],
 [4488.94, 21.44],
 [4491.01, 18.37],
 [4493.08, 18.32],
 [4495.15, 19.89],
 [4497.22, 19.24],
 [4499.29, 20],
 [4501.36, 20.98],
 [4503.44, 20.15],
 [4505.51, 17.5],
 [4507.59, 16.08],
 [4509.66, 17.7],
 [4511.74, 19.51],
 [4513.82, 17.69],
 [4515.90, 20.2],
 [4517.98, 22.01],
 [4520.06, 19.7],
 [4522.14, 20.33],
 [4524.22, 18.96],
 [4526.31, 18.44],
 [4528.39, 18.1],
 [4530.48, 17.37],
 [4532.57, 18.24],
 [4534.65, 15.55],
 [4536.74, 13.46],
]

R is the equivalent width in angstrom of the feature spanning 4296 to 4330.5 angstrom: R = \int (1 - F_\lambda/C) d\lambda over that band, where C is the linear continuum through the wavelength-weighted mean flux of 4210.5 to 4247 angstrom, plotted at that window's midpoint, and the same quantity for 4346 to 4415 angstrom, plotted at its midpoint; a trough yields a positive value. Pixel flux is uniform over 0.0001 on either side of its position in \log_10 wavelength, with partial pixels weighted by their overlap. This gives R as -2.53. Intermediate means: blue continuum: 18.9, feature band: 19.9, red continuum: 18.2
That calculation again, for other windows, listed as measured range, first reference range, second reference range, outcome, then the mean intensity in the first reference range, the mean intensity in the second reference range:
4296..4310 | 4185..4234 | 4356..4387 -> -3.0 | 14.9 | 18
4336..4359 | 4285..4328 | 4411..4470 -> -0.6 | 19.7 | 19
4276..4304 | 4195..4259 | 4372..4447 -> -0.2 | 18.2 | 18.4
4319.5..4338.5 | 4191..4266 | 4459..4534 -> -1.8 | 17.8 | 19.3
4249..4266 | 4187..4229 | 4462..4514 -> -3.5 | 14.8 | 19.6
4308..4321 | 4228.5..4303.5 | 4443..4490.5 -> -0.4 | 18.9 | 19.6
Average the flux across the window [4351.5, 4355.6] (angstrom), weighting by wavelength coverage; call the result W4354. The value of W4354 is 18.8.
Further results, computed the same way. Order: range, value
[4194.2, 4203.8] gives 14.7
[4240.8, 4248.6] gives 20.6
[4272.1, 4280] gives 18.6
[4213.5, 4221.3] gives 17.5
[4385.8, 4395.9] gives 19.5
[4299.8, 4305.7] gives 18.5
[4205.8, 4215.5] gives 16.9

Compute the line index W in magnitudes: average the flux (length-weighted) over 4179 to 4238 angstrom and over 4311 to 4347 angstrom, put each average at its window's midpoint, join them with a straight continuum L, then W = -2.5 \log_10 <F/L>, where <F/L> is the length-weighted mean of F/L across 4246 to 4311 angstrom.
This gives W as -0.07 mag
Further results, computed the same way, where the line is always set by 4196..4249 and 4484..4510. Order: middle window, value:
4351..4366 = 0.04 mag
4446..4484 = -0.04 mag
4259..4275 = 0.03 mag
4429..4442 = 0.01 mag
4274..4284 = 0.00 mag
